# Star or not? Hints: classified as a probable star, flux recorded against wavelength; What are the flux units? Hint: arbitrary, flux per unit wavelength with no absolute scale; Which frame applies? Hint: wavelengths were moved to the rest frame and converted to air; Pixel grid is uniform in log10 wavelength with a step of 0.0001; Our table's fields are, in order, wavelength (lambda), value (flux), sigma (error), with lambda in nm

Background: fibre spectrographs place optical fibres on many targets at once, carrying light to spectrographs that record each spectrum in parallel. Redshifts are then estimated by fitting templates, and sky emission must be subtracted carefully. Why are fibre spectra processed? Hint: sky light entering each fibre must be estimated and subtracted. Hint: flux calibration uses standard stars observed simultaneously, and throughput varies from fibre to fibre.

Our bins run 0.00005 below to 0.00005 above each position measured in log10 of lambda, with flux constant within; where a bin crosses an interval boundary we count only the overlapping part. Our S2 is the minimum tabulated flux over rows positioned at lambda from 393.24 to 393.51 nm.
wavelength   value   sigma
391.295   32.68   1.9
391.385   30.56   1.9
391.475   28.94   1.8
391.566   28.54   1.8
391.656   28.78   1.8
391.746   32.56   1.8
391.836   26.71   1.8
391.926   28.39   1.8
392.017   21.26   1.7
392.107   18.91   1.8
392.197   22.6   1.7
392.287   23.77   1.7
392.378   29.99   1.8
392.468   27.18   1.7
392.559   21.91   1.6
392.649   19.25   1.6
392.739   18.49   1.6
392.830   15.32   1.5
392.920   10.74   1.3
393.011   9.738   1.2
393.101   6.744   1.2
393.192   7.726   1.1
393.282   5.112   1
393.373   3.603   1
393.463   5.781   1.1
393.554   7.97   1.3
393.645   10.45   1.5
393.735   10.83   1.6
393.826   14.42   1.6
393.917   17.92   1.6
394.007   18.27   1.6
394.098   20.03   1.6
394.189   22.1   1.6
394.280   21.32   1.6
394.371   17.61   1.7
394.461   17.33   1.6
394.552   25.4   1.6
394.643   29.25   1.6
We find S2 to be 3.603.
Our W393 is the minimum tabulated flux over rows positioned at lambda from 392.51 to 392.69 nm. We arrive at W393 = 19.25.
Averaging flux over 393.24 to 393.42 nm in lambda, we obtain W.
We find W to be 4.37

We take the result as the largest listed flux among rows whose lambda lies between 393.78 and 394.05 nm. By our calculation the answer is 18.27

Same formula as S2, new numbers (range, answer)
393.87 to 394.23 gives 17.92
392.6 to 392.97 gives 10.74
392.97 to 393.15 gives 6.744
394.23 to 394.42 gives 17.61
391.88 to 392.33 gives 18.91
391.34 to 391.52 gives 28.94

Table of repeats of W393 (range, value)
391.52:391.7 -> 28.54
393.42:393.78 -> 5.781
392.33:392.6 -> 21.91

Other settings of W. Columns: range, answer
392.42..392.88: 20.4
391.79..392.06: 25.5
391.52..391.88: 29.1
